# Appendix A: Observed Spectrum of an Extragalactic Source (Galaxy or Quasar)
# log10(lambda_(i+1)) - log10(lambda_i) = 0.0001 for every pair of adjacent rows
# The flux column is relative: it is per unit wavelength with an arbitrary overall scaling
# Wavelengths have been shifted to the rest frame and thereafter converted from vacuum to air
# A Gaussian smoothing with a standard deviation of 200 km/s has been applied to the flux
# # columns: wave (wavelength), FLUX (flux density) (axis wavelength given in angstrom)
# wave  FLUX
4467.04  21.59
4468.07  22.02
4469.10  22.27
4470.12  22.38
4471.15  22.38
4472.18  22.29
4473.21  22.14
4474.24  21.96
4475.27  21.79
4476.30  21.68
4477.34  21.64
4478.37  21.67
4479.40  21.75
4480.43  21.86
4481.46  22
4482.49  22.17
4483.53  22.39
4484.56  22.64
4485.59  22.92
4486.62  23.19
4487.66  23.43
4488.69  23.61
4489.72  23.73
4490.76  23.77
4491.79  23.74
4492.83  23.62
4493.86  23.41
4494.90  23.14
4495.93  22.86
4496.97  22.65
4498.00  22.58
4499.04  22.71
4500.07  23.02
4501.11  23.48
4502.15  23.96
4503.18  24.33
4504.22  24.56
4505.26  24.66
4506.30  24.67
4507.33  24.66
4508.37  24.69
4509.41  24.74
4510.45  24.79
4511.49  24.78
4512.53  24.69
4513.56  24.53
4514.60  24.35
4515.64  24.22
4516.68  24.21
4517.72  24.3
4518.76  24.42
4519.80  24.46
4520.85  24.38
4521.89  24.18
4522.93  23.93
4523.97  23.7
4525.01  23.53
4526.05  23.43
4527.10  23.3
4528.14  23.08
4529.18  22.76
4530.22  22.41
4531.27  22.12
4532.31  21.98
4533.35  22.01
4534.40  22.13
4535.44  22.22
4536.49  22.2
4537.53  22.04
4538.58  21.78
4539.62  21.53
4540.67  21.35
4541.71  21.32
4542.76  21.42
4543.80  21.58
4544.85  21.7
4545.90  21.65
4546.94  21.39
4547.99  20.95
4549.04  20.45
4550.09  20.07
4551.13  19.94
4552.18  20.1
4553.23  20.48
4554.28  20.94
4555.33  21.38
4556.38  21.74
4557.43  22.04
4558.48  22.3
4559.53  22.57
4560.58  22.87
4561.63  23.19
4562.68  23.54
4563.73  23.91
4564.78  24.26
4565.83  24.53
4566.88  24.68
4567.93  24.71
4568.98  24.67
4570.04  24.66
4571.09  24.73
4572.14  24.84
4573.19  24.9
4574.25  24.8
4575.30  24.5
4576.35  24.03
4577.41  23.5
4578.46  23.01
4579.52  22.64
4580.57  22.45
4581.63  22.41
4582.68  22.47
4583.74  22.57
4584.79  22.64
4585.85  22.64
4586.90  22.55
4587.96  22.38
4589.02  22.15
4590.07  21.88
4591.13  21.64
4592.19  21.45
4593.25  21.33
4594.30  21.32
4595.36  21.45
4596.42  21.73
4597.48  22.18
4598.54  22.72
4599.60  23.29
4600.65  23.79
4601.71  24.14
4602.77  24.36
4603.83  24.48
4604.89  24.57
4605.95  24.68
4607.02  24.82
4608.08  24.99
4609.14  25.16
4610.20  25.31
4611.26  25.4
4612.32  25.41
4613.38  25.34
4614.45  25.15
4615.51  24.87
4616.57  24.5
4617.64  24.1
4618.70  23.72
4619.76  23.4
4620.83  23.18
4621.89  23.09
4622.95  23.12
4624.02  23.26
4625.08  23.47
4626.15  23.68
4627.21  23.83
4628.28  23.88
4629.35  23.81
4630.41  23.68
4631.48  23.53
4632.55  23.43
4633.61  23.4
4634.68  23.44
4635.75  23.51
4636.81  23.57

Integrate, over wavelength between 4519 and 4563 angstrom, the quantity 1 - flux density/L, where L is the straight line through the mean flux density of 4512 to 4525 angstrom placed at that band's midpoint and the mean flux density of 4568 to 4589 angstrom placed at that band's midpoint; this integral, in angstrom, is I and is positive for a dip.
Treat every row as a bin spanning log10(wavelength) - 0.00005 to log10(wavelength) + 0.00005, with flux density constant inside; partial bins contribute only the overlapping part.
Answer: 3.3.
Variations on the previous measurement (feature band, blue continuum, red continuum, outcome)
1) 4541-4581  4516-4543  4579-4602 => -0.2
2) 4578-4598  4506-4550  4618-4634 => 1.0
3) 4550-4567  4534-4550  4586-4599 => -0.5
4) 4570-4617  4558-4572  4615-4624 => 0.6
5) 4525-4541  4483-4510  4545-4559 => -0.3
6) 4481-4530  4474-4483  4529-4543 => -4.1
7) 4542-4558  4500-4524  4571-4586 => 1.9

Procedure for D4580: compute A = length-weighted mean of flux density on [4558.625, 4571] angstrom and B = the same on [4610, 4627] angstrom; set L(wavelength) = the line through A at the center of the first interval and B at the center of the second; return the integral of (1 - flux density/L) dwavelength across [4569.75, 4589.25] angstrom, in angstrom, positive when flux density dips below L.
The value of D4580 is 0.5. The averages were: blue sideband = 23.9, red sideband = 24.2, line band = 23.4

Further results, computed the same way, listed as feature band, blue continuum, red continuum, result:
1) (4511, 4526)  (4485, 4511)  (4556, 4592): -0.40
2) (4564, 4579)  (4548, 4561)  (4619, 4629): -1.83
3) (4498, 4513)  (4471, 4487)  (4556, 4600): -1.22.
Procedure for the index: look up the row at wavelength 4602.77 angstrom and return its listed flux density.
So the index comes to 24.36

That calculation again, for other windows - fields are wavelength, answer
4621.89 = 23.09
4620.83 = 23.18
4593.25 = 21.33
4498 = 22.58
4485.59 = 22.92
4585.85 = 22.64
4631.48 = 23.53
